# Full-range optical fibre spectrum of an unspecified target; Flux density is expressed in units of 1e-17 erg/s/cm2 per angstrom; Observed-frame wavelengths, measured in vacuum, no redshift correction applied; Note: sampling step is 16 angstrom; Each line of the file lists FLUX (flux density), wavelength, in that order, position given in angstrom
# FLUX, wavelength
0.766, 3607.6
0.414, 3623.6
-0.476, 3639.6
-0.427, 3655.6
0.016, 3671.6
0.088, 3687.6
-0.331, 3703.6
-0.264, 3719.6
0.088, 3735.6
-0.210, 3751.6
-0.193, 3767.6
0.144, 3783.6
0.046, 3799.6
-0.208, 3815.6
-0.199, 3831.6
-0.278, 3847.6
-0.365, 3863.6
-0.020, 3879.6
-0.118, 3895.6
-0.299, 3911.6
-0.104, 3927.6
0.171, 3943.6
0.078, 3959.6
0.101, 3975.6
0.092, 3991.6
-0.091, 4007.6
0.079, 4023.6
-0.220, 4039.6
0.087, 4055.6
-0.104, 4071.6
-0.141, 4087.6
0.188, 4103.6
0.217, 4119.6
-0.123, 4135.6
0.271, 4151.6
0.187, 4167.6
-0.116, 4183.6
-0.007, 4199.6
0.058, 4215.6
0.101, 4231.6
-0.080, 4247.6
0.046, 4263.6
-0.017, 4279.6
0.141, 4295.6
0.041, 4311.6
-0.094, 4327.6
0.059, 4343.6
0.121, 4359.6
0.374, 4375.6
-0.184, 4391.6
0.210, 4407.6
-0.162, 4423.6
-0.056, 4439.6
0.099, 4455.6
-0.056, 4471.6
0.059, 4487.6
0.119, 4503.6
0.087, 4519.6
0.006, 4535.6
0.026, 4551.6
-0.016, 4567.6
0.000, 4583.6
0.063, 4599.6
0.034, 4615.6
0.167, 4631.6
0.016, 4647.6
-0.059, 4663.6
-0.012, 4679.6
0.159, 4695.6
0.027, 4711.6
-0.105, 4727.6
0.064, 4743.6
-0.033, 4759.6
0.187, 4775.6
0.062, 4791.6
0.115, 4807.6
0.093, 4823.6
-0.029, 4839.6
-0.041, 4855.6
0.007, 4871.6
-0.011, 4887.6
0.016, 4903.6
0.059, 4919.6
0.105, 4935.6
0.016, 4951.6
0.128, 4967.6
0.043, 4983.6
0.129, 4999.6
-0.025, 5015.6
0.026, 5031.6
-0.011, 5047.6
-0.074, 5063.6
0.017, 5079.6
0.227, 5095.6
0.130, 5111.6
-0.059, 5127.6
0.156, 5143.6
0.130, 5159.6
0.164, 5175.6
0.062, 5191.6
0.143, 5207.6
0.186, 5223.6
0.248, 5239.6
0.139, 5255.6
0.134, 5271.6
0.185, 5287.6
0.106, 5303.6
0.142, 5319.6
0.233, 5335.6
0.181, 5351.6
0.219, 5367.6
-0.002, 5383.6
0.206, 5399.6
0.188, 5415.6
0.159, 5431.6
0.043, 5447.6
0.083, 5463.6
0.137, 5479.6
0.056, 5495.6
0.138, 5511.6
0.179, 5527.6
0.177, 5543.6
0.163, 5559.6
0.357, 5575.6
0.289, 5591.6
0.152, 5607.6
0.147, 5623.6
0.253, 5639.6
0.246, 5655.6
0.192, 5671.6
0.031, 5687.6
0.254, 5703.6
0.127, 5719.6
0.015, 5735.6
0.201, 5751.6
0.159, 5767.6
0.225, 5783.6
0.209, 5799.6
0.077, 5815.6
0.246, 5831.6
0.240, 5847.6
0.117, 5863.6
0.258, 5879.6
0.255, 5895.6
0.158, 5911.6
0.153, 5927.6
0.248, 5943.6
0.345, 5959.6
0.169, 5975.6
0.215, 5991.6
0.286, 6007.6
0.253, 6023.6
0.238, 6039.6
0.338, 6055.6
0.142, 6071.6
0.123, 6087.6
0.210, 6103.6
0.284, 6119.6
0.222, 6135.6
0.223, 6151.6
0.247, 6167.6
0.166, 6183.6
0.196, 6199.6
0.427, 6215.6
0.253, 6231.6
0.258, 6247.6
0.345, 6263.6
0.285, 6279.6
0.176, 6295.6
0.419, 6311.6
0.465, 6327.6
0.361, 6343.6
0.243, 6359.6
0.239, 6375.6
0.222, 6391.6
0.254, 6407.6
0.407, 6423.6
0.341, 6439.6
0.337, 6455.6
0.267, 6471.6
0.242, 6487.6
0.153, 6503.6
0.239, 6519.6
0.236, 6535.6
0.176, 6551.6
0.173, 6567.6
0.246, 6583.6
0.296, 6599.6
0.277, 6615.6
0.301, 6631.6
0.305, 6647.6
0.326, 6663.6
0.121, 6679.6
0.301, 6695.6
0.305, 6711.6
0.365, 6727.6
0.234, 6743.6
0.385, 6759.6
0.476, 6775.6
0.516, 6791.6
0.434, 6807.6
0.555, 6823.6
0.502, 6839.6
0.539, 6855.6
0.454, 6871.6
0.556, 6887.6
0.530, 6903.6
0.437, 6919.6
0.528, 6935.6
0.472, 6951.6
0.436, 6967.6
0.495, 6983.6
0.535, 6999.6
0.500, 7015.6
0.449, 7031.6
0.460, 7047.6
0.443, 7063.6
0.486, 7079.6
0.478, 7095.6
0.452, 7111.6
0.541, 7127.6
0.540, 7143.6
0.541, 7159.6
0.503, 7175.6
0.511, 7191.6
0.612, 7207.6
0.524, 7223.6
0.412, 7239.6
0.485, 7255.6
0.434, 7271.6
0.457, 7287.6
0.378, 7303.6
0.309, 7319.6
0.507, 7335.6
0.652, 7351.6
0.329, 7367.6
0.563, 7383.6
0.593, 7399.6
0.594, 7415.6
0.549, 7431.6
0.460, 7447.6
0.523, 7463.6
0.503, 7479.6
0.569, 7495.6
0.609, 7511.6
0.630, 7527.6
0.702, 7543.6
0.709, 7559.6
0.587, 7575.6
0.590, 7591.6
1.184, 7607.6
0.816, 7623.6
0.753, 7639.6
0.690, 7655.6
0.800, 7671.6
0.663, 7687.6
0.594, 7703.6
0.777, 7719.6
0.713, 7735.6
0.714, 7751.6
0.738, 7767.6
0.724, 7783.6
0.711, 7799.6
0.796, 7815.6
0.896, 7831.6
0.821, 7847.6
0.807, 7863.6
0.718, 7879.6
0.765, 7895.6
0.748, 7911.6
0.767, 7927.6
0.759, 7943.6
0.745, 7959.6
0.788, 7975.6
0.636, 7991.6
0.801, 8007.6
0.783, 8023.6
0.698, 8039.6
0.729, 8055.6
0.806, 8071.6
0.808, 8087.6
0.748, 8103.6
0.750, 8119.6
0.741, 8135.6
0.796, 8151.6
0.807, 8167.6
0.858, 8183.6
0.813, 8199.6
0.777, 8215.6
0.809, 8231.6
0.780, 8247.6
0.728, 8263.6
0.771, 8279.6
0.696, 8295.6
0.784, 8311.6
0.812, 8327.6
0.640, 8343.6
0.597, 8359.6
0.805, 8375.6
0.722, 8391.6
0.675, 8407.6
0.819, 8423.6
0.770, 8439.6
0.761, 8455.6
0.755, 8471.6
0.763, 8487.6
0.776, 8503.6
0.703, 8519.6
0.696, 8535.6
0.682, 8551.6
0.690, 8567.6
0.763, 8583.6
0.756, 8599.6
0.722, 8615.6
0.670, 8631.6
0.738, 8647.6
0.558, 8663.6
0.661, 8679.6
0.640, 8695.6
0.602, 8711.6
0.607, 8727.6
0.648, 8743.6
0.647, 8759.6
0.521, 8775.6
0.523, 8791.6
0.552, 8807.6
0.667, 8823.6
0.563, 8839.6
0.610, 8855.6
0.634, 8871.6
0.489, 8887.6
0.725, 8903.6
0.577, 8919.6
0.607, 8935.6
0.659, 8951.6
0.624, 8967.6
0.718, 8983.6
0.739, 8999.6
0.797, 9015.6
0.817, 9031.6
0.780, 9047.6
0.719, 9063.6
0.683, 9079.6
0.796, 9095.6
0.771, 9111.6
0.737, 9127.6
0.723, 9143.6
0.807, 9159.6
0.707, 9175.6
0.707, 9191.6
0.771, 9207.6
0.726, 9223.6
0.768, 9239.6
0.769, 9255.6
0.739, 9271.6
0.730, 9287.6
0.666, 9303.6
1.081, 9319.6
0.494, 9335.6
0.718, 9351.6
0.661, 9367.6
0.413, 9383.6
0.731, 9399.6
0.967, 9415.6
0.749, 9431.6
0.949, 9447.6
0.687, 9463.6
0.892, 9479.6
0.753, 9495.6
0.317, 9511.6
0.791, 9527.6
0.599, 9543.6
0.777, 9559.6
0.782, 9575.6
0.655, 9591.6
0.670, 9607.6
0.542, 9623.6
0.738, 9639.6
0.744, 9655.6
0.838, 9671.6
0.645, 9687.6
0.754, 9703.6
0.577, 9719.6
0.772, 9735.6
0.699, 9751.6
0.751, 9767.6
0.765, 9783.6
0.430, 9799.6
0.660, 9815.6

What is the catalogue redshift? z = 0.699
